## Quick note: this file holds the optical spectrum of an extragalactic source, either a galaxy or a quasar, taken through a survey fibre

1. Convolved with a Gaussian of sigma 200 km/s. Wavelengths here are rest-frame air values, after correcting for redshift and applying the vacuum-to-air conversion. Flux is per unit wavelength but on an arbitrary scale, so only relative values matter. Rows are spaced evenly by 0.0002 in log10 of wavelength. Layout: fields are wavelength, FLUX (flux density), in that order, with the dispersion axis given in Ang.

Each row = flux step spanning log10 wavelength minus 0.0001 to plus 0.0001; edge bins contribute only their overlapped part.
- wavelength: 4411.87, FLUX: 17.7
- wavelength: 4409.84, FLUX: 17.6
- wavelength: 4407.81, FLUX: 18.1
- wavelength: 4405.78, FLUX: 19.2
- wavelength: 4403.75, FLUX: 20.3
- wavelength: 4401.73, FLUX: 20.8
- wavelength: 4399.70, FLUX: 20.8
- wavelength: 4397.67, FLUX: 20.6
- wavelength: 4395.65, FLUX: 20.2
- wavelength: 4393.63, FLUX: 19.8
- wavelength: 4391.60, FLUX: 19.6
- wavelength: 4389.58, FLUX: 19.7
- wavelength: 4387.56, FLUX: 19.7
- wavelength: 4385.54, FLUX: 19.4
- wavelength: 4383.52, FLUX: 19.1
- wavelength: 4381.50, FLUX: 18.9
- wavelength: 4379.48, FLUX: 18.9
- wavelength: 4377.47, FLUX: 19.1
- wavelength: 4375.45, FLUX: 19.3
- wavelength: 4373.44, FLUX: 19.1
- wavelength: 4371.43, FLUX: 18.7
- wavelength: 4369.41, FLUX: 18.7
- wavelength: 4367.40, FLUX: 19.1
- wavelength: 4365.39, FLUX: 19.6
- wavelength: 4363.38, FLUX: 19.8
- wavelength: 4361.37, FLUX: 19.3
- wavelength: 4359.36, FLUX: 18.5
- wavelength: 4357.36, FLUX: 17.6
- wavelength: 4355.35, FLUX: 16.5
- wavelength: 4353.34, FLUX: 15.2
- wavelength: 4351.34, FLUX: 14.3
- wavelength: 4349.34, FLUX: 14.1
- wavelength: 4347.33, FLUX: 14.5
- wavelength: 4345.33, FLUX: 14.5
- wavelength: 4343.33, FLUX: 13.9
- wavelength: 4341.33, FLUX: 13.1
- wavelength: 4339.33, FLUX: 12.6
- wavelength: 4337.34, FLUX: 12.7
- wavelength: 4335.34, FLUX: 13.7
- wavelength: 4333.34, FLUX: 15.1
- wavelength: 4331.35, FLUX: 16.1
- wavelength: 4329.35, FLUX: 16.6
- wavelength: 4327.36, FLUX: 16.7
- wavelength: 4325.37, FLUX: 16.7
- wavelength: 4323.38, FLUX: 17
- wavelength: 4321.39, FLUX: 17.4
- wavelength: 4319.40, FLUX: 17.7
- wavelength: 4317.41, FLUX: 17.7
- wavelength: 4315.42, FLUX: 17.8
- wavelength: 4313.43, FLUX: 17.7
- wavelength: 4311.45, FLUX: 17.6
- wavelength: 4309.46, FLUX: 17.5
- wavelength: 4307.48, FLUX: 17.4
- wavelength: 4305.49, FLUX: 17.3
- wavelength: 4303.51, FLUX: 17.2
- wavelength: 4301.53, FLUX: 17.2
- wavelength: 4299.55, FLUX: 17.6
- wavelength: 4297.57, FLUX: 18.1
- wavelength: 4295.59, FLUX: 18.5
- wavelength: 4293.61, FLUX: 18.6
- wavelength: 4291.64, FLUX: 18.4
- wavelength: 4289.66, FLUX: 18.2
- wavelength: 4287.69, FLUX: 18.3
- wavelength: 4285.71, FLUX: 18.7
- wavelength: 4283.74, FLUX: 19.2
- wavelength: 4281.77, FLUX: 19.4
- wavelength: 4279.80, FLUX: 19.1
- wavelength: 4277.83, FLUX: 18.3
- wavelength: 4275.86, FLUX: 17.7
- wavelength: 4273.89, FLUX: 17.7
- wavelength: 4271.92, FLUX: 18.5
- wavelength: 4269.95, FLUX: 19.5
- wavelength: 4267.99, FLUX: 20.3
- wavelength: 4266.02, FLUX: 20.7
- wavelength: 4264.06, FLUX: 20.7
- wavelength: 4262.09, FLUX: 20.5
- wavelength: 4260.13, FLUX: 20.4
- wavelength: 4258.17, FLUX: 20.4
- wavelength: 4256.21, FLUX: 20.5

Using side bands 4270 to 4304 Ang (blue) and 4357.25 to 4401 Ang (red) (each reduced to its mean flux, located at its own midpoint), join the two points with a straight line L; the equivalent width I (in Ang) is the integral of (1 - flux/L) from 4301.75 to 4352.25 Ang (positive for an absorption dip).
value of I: 7.74 Ang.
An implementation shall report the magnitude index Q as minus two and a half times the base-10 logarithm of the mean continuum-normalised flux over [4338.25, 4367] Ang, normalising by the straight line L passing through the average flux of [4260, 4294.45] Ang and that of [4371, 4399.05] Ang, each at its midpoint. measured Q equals 0.21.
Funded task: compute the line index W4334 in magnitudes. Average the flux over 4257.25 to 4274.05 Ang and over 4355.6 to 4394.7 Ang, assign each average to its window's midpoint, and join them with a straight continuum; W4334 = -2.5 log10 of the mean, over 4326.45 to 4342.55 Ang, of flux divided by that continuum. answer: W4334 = 0.31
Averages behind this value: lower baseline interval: 20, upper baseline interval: 19.1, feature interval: 14.6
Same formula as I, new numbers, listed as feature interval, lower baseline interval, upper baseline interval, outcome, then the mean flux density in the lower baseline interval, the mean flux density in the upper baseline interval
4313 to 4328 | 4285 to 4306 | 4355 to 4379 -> 0.8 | 18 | 18.8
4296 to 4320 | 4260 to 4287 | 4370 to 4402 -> 2.2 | 19.3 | 19.6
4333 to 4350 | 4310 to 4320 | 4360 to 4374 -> 4.3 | 17.7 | 19.2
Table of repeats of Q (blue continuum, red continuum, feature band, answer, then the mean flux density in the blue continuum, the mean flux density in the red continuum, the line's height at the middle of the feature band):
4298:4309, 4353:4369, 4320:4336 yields 0.10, 17.4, 18.3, 17.8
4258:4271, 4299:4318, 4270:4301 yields 0.03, 20.3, 17.5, 19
